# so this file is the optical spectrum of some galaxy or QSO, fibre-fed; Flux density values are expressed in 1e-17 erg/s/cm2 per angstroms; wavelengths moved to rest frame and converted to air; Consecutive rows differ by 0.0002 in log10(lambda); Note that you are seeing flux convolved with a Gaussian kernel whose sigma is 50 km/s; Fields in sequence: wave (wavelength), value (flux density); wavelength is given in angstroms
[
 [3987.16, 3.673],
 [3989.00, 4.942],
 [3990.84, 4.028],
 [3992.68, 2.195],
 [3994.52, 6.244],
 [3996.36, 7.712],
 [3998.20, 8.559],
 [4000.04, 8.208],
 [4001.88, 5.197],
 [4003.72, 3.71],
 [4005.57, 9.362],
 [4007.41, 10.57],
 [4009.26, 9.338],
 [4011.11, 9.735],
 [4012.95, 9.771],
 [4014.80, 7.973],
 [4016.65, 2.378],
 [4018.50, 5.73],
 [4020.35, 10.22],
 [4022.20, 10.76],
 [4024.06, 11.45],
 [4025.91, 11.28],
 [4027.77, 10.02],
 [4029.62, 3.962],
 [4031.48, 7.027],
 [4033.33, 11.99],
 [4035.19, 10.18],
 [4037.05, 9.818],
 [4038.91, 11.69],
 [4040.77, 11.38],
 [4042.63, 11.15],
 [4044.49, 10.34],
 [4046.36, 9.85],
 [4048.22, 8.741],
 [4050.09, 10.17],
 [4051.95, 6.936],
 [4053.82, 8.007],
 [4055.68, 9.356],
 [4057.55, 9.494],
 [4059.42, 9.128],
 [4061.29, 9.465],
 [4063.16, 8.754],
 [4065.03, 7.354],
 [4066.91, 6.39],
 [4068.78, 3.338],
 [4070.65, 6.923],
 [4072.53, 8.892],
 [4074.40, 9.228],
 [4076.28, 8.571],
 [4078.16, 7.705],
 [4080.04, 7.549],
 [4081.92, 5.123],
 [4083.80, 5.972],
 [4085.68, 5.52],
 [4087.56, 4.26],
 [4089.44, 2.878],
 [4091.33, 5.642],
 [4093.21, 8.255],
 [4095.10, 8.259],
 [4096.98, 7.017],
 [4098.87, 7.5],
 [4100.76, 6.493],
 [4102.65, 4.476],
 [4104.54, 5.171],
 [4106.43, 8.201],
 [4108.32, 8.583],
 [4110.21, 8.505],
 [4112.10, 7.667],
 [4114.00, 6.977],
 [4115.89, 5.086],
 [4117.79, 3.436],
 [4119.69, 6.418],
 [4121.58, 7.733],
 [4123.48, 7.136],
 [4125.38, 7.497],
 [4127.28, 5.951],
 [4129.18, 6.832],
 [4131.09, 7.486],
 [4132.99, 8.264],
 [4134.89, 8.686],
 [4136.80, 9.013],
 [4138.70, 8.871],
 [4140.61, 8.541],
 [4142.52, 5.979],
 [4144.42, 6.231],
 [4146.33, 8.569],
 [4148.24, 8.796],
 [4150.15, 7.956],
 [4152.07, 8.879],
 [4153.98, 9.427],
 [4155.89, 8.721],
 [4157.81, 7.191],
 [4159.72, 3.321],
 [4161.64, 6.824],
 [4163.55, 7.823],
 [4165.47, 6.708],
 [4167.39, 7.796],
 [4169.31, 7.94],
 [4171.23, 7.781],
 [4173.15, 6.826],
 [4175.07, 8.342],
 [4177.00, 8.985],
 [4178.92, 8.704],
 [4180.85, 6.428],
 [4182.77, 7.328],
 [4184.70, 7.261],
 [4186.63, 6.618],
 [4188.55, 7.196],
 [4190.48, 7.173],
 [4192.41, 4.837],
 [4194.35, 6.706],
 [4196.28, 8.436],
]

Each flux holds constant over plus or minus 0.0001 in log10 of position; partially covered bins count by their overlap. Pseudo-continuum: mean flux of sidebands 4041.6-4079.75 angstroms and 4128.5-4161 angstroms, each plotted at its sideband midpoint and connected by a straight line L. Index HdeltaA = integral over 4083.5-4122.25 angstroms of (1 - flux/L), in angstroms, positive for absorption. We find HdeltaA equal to 8.4 angstroms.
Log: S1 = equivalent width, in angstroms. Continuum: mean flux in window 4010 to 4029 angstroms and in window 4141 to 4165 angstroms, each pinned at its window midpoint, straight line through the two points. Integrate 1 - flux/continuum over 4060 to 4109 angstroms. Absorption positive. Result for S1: 8.1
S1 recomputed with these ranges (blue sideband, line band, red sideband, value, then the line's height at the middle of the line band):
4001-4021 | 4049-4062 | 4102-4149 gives -2.6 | 7.45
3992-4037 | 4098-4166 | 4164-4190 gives 3.9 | 7.7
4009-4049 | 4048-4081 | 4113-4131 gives 0.4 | 8.2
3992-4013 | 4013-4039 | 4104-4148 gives -4.7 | 7.48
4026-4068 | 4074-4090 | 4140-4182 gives 4.4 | 8.69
